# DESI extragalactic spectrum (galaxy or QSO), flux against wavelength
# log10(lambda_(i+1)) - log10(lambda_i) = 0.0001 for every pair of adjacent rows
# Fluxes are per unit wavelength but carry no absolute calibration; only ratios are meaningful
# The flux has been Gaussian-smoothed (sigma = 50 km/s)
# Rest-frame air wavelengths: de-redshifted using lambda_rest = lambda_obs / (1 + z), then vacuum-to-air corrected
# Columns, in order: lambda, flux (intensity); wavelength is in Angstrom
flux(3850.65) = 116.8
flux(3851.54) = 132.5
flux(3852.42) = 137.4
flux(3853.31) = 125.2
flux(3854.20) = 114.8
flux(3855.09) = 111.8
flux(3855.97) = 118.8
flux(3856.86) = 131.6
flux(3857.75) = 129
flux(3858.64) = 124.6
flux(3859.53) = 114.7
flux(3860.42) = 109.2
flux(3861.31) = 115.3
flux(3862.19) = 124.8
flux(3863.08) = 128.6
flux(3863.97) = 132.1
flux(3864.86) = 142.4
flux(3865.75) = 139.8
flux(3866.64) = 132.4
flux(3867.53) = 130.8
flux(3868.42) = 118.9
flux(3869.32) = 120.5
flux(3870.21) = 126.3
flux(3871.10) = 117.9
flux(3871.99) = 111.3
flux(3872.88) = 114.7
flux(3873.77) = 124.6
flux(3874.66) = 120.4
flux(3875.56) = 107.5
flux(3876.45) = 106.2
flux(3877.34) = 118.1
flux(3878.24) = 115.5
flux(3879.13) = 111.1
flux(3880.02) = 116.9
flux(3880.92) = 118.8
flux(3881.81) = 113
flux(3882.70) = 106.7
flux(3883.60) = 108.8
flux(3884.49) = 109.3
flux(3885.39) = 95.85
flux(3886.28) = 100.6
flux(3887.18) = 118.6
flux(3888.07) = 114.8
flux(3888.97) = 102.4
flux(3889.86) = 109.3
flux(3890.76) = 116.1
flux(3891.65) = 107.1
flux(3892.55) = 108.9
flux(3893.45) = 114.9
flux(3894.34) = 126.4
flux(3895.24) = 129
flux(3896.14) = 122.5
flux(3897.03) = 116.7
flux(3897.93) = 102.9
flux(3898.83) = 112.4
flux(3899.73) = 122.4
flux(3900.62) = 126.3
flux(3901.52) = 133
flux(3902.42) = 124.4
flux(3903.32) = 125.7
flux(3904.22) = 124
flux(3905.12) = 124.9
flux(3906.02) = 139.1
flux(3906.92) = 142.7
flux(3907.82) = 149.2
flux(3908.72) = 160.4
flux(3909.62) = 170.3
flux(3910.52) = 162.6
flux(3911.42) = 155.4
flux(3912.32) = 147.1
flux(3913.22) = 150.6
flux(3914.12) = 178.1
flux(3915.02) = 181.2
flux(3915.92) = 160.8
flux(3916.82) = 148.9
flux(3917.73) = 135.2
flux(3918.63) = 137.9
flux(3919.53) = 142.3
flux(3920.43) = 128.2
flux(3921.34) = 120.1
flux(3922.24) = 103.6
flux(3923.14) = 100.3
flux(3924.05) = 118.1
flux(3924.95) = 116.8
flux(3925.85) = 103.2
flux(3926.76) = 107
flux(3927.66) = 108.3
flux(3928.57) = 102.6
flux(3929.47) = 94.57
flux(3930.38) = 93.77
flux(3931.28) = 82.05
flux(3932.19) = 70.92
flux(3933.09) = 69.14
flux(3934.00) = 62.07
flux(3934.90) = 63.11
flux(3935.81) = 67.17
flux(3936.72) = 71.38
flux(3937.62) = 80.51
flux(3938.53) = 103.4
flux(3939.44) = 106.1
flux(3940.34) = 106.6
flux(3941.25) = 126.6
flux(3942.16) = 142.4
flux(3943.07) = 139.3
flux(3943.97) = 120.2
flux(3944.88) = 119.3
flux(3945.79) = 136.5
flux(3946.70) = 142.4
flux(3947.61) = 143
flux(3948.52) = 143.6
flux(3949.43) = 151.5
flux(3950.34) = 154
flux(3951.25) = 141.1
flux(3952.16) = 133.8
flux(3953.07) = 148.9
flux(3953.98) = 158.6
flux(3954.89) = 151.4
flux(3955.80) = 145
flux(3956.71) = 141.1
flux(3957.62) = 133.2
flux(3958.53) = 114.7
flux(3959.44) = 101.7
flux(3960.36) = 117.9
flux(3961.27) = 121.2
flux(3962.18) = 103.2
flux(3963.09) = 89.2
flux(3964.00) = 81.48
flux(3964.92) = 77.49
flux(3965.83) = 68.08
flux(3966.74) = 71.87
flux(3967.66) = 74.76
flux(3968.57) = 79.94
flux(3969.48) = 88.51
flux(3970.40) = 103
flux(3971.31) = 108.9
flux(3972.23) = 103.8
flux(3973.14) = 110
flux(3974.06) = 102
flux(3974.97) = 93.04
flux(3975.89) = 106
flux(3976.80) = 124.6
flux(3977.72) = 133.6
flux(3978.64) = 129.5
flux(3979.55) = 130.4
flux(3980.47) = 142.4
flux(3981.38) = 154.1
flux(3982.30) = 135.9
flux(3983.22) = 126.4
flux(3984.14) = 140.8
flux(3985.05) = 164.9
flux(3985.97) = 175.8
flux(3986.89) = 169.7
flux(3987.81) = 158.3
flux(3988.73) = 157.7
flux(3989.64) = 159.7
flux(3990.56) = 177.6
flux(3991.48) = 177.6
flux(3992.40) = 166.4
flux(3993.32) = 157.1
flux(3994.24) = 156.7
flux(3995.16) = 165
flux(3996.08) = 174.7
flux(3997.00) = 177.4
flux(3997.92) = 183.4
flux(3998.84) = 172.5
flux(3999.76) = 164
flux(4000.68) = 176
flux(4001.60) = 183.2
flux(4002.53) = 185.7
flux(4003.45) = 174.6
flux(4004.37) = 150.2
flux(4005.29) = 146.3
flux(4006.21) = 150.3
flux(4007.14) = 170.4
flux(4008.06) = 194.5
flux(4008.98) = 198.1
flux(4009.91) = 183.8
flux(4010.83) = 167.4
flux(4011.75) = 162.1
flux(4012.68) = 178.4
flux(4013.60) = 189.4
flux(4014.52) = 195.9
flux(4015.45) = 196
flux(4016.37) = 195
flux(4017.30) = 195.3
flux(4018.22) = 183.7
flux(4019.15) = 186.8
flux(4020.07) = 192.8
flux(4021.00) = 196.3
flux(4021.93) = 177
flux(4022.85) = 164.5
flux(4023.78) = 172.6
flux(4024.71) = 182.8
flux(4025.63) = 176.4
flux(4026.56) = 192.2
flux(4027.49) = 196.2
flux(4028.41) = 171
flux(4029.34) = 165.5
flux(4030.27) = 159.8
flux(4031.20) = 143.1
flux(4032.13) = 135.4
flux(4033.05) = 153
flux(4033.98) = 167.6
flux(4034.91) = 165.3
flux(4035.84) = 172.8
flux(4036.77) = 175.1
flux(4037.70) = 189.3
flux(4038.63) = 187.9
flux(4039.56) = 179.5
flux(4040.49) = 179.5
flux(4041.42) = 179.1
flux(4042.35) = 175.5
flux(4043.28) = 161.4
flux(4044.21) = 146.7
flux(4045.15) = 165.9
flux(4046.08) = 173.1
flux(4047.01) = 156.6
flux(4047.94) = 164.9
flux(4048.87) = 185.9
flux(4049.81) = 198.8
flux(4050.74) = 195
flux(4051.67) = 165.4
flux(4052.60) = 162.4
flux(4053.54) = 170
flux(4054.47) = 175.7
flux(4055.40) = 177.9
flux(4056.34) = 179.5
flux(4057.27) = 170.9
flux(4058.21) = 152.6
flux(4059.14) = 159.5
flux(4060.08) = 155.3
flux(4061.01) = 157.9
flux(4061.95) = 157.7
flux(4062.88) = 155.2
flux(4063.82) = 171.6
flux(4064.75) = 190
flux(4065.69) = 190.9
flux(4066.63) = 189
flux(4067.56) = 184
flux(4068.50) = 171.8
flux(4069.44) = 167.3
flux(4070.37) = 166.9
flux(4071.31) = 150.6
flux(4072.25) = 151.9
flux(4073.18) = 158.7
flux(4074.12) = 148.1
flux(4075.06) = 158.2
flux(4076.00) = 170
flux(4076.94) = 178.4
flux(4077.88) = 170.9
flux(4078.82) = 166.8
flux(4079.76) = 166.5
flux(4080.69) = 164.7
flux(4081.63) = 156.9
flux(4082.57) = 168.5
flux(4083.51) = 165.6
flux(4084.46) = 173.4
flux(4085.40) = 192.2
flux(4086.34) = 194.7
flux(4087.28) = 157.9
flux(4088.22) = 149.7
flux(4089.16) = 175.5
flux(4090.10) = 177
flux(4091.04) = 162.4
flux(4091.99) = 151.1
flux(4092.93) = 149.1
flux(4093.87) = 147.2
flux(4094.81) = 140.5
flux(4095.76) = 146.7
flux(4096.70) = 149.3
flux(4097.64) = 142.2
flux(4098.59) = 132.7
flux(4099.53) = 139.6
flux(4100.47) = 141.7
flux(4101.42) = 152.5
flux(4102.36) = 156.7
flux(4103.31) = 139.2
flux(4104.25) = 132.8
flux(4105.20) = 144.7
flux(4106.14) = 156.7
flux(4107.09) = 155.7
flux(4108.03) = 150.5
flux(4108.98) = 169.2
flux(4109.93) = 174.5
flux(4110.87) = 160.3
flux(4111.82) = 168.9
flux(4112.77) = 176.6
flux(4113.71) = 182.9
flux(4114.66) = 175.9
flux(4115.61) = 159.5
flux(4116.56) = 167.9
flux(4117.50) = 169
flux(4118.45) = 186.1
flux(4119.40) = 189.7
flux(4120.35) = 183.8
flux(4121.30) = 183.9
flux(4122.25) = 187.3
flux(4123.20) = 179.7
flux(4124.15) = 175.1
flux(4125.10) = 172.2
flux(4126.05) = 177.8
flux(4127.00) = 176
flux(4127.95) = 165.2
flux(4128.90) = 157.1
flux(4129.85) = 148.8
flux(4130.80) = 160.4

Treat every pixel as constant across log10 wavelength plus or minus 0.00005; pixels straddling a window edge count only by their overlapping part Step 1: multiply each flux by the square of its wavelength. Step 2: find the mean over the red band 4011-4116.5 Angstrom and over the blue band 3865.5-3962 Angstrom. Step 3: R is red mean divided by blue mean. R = 1.5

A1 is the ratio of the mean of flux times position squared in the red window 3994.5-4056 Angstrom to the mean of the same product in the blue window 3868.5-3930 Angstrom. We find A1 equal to 1.51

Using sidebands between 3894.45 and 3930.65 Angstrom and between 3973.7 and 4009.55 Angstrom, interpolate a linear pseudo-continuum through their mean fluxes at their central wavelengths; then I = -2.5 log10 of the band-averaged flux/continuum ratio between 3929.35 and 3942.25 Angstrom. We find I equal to 0.50 mag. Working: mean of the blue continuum 131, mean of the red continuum 157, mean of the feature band 87.7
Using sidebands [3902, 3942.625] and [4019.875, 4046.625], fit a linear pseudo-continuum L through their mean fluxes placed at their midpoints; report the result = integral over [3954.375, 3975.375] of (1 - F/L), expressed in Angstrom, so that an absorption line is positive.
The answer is 5.4 Angstrom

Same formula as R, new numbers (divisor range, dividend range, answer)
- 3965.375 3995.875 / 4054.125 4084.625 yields 1.33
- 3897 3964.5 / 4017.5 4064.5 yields 1.47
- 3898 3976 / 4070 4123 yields 1.48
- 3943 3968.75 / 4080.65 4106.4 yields 1.38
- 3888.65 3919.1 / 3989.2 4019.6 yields 1.37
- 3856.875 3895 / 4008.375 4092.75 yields 1.60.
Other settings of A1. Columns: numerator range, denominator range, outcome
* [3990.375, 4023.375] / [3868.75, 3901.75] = 1.64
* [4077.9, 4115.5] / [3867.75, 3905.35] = 1.53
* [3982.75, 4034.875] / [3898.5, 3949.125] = 1.47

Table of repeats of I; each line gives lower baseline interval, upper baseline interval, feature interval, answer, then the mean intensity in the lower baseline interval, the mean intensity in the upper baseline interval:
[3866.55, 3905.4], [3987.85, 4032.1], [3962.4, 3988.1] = 0.349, 116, 175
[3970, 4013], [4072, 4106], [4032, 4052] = -0.109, 154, 158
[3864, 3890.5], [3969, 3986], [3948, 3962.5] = -0.113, 117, 124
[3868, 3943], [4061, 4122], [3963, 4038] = -0.092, 118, 164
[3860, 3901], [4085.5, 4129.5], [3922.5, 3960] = 0.131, 117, 163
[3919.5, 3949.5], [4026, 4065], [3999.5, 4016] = -0.184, 107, 170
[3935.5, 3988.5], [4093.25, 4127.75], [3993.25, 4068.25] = -0.236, 121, 162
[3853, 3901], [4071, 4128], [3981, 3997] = -0.142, 118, 163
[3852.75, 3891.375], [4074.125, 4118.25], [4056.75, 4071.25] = -0.097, 118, 161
